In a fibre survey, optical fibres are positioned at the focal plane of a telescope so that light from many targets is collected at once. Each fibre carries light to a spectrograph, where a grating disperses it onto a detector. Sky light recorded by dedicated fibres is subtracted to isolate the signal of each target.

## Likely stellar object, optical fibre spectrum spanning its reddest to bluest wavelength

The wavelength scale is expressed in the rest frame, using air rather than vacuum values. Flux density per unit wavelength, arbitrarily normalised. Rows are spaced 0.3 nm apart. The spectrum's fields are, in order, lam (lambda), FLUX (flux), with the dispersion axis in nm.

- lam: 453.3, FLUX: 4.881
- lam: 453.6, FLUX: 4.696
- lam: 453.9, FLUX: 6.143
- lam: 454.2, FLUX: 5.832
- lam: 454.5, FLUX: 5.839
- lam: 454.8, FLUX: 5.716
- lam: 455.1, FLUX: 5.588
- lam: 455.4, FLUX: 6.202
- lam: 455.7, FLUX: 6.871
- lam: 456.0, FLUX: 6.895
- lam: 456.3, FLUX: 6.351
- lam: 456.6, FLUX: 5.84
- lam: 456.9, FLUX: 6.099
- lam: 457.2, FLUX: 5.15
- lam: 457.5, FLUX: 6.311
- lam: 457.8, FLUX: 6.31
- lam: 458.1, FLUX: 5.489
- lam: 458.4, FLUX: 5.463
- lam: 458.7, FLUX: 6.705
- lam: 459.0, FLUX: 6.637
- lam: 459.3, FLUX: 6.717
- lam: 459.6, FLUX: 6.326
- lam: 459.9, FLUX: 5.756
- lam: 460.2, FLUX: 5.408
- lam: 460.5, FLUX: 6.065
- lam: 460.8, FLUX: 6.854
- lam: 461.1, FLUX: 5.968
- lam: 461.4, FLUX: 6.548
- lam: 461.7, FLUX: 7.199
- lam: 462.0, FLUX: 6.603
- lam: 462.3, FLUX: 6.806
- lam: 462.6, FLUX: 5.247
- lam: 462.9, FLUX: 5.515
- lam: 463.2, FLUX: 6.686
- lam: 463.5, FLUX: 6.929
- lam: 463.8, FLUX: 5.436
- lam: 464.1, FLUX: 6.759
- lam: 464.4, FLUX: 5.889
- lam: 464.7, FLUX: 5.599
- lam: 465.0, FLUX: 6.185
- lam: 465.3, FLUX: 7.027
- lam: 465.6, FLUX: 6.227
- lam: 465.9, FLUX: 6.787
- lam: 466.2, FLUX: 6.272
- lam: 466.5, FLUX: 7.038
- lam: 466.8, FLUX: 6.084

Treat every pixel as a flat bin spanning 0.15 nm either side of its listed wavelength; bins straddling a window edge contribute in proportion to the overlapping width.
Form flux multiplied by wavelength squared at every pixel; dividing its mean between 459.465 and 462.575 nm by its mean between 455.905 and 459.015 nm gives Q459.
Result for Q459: 1.1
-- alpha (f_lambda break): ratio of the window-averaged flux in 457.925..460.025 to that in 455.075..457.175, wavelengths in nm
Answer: 0.99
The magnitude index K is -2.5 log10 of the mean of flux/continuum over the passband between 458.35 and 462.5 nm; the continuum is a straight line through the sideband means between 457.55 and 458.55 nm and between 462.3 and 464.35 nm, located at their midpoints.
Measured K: -0.073 mag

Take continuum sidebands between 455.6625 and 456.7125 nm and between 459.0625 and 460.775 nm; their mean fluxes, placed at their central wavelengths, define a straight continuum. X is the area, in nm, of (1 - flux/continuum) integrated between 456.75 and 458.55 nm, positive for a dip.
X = 0.15 nm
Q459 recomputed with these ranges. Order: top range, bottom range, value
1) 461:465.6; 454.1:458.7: 1.08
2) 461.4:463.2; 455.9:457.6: 1.07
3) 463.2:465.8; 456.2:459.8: 1.06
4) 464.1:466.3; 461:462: 0.97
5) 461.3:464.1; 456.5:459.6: 1.06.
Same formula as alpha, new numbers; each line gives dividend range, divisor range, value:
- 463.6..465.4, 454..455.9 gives 1.02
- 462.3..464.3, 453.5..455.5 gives 1.07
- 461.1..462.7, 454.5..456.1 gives 1.04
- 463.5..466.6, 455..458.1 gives 1.03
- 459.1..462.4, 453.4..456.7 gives 1.07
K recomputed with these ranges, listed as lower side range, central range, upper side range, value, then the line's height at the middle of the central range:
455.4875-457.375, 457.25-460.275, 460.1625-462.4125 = 0.041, 6.33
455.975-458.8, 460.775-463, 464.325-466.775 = -0.021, 6.21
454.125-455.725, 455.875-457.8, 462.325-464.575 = -0.023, 5.98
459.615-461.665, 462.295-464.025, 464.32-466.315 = 0.030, 6.24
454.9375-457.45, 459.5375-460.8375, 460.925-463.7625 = 0.049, 6.28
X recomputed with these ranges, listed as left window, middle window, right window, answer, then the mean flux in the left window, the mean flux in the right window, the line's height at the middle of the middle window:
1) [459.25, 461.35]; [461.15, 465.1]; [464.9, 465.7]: 0.06 nm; 6.15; 6.51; 6.35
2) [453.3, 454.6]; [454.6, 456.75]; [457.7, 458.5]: -0.22 nm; 5.53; 5.74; 5.62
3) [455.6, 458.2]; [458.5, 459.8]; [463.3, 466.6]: -0.07 nm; 6.14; 6.37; 6.21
